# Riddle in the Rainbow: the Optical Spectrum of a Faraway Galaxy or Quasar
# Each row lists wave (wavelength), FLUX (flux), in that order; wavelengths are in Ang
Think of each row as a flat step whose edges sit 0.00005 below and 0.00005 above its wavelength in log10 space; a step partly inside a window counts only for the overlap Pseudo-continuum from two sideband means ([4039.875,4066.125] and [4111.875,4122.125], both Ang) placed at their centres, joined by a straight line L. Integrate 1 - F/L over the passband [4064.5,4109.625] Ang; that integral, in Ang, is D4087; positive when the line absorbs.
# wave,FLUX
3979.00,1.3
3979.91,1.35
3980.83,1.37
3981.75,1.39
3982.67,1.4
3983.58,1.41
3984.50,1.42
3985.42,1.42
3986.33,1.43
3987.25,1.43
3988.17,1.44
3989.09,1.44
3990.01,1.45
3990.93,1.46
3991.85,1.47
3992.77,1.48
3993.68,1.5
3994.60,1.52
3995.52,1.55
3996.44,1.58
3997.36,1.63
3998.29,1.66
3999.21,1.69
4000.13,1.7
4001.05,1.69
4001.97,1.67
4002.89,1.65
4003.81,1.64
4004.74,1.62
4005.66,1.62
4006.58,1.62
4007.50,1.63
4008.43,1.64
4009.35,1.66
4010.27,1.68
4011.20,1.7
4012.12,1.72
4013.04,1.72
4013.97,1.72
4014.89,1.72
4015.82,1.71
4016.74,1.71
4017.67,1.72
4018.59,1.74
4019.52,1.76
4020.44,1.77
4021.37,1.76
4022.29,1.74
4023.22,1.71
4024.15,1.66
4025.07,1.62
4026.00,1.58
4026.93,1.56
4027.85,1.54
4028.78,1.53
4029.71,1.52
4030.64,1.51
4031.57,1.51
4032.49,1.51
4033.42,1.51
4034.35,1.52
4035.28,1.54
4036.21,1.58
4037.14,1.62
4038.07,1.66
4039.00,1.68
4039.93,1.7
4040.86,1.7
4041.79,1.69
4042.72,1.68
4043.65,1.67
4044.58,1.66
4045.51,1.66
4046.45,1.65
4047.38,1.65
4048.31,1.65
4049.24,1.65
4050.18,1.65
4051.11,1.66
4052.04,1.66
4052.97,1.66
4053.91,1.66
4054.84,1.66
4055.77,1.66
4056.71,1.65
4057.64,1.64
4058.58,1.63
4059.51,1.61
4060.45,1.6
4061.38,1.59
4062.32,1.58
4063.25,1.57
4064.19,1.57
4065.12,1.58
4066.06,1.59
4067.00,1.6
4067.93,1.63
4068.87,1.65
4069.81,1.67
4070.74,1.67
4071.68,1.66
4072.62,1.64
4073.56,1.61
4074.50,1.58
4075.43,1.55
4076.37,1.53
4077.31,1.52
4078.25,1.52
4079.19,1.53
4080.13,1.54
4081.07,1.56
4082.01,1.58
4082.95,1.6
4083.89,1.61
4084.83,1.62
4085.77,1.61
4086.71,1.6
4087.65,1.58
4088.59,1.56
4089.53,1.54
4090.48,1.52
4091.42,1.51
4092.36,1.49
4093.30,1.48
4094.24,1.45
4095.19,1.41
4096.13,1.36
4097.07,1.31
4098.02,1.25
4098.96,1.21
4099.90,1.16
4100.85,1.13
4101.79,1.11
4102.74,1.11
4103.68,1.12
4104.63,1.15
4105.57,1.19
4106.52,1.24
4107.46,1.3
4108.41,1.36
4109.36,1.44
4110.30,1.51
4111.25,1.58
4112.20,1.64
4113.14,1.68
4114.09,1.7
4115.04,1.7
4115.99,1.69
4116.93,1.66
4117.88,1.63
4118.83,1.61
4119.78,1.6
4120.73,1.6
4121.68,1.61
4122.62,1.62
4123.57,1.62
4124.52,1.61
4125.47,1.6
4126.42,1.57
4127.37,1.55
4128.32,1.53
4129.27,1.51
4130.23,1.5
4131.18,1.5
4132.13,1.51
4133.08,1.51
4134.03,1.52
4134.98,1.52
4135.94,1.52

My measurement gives 5.0 Ang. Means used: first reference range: 1.64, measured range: 1.46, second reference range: 1.65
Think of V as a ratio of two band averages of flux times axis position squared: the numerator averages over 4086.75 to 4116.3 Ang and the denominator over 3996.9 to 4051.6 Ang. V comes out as 0.9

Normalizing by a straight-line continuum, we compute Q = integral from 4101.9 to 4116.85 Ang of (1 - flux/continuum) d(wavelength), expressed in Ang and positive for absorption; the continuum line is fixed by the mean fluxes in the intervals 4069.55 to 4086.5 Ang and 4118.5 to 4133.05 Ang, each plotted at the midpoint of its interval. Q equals 1.4 Ang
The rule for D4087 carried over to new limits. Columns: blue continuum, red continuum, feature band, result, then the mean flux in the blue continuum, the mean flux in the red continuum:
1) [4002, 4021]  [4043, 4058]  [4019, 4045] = 0.7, 1.69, 1.66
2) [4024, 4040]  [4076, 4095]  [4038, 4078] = -1.9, 1.57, 1.55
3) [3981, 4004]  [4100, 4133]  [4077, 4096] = -0.6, 1.52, 1.48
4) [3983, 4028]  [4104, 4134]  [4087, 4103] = 1.8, 1.61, 1.53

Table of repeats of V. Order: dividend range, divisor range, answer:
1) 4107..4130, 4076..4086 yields 1.03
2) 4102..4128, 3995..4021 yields 0.95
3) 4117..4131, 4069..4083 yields 1.02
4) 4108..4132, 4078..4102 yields 1.10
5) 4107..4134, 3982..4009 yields 1.08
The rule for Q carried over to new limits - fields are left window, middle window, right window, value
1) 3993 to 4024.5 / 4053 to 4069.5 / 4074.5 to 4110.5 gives -1.1 Ang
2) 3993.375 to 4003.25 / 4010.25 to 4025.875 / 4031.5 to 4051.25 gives -0.8 Ang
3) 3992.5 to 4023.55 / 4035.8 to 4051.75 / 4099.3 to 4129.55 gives -0.6 Ang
